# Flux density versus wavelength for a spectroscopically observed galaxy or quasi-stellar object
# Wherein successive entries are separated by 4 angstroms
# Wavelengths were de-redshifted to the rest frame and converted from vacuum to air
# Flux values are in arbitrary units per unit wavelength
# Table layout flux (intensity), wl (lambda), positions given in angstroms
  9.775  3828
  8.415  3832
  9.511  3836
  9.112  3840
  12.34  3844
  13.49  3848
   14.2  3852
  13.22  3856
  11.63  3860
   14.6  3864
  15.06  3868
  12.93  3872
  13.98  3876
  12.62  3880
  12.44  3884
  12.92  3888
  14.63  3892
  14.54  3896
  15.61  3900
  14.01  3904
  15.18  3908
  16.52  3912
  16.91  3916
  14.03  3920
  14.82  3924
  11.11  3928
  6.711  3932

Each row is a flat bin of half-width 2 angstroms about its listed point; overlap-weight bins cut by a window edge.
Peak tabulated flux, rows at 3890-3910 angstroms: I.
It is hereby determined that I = 15.61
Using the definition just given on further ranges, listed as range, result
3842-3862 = 14.2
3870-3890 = 13.98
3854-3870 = 15.06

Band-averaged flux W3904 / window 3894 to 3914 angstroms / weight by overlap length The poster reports 15.2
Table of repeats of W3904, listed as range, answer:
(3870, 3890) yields 13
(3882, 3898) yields 13.6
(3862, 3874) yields 14.2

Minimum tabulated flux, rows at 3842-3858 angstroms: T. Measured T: 12.34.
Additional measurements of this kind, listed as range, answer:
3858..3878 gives 11.63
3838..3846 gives 9.112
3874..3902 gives 12.44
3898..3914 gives 14.01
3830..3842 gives 8.415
